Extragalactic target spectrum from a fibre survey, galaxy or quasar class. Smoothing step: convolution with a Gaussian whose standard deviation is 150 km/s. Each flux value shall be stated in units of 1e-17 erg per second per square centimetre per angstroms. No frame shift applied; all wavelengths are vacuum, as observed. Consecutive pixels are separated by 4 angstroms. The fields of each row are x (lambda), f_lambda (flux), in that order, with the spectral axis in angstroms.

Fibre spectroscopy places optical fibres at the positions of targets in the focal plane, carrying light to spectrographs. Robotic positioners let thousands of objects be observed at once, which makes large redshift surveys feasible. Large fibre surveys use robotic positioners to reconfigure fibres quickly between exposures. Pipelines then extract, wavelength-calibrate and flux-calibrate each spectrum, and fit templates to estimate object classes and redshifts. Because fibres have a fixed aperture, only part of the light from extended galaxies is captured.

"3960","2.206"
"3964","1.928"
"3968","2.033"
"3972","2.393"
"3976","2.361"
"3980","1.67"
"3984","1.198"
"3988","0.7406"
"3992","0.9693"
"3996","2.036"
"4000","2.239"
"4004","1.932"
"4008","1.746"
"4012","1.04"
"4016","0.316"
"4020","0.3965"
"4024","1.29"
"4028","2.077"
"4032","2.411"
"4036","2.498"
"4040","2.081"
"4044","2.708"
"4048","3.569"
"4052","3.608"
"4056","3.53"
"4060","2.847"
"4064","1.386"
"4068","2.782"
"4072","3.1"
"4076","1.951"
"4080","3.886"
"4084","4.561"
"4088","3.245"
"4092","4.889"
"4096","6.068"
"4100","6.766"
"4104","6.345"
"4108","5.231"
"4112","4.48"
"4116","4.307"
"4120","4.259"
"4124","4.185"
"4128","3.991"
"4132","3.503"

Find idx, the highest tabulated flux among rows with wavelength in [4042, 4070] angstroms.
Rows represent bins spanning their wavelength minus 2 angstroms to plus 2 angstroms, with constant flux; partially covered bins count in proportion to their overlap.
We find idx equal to 3.608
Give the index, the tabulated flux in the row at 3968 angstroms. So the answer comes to 2.033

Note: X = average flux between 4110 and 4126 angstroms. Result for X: 4.31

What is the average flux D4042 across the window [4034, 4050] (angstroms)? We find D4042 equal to 2.71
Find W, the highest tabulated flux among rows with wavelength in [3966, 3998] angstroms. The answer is 2.393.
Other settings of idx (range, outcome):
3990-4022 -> 2.239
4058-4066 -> 2.847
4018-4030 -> 2.077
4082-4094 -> 4.889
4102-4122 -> 6.345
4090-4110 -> 6.766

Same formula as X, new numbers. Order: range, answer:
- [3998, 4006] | 2.09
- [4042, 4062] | 3.25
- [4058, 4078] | 2.41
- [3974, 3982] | 2.02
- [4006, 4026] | 0.958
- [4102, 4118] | 5.09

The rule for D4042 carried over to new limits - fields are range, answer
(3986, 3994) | 0.855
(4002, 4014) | 1.57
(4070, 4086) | 3.37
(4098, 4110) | 6.11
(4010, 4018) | 0.678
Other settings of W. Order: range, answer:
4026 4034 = 2.411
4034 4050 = 3.569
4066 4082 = 3.886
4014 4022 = 0.3965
